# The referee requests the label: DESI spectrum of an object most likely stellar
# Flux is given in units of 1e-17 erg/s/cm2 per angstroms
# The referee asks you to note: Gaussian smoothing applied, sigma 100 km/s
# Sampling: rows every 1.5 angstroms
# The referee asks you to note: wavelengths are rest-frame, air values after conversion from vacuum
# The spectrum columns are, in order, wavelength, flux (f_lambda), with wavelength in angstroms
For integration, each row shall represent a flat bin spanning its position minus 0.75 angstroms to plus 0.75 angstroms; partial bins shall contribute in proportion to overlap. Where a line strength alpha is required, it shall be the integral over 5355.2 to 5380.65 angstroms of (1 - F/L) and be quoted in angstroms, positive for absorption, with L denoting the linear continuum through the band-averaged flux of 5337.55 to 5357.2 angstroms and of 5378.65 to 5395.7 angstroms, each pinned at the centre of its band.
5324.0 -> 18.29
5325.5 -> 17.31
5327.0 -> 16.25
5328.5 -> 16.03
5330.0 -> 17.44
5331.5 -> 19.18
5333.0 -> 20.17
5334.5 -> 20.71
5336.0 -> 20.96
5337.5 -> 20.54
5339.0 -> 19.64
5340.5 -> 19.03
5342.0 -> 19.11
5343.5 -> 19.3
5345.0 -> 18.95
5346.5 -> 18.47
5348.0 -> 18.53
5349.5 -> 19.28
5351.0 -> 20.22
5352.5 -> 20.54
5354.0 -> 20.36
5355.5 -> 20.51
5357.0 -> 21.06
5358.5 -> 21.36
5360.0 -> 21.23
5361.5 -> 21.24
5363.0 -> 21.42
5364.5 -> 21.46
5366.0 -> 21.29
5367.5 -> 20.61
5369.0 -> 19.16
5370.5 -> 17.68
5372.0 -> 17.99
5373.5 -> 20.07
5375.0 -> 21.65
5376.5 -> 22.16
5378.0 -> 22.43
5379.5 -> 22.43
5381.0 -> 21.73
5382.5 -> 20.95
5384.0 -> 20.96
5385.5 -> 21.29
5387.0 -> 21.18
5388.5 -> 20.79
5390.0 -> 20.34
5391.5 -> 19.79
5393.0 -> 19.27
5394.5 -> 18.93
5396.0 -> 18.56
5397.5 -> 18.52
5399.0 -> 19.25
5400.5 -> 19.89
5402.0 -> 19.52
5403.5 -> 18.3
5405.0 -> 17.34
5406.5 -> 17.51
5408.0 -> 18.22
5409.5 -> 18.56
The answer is -0.86 angstroms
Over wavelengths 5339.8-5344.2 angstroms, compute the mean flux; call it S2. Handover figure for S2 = 19.1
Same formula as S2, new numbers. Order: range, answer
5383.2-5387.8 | 21.1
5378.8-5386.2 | 21.5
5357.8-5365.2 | 21.3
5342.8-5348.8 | 18.8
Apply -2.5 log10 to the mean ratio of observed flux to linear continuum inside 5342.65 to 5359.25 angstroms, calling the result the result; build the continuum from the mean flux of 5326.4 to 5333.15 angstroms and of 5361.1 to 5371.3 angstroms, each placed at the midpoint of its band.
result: -0.035 mag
